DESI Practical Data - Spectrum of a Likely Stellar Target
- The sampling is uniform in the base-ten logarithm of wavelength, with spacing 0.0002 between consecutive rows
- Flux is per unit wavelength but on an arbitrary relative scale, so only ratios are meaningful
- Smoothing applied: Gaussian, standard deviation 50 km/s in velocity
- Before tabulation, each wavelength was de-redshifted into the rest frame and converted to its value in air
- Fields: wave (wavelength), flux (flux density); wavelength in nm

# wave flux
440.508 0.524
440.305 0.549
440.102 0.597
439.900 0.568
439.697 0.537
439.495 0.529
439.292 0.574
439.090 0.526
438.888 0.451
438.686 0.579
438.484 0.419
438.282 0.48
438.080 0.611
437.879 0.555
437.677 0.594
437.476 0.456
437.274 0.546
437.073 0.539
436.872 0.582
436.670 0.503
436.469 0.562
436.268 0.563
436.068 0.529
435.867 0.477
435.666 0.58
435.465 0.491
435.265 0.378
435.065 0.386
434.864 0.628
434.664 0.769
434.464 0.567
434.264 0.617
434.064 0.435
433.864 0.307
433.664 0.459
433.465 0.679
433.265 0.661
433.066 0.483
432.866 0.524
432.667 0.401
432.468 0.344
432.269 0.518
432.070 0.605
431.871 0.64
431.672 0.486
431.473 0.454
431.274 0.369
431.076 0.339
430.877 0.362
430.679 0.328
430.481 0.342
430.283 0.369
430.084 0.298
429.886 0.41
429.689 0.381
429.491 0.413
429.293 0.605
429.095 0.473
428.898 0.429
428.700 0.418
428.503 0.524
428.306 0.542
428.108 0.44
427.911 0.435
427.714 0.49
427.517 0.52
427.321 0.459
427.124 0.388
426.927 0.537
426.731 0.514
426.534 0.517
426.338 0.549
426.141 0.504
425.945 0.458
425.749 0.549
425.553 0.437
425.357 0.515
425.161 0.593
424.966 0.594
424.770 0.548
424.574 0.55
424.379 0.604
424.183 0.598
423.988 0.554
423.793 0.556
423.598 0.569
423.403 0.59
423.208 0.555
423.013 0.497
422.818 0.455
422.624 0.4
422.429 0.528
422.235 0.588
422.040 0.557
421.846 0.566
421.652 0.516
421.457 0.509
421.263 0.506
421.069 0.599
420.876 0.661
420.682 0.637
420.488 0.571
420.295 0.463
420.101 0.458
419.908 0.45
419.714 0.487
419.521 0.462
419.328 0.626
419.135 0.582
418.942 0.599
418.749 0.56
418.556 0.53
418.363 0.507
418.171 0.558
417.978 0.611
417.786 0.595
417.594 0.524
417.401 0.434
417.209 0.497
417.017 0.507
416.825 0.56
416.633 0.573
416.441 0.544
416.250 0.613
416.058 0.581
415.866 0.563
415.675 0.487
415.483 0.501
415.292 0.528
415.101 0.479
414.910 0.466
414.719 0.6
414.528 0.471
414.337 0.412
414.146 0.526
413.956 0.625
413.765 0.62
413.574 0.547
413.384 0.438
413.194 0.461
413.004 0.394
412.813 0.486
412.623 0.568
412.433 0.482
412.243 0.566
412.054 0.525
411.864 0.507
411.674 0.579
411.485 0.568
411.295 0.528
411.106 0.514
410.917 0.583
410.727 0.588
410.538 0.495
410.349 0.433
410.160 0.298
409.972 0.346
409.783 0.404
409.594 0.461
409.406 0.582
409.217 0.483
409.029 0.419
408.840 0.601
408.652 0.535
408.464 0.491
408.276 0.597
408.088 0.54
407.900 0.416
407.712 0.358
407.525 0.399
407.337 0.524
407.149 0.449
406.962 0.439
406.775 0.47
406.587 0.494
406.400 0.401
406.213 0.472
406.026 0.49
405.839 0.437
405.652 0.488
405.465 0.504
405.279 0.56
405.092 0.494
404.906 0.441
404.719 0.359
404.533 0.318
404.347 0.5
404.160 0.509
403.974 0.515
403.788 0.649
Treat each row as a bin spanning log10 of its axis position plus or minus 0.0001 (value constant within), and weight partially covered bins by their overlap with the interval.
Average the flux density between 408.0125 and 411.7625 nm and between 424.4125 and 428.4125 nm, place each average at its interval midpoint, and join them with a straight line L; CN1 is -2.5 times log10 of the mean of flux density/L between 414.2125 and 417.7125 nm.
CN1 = -0.03 mag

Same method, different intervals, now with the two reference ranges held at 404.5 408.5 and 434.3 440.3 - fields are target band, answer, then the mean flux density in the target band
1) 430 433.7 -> 0.15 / 0.457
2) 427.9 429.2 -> 0.11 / 0.468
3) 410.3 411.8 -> -0.14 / 0.538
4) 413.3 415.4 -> -0.08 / 0.52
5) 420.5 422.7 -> -0.11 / 0.554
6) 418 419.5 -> -0.14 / 0.563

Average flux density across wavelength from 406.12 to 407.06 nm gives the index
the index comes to 0.455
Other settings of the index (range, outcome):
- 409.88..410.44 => 0.359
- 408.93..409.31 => 0.452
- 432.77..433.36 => 0.555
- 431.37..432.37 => 0.539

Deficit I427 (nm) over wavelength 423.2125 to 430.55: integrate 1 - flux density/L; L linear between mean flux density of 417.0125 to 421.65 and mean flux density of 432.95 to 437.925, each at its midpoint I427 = 0.57 nm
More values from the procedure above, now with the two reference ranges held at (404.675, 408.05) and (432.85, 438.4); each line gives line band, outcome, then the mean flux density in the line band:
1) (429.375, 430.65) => 0.368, 0.37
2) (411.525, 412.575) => -0.139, 0.536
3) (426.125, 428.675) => 0.107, 0.491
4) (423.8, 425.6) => -0.187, 0.558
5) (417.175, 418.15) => -0.098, 0.536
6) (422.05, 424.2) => -0.139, 0.534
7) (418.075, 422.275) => -0.430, 0.544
